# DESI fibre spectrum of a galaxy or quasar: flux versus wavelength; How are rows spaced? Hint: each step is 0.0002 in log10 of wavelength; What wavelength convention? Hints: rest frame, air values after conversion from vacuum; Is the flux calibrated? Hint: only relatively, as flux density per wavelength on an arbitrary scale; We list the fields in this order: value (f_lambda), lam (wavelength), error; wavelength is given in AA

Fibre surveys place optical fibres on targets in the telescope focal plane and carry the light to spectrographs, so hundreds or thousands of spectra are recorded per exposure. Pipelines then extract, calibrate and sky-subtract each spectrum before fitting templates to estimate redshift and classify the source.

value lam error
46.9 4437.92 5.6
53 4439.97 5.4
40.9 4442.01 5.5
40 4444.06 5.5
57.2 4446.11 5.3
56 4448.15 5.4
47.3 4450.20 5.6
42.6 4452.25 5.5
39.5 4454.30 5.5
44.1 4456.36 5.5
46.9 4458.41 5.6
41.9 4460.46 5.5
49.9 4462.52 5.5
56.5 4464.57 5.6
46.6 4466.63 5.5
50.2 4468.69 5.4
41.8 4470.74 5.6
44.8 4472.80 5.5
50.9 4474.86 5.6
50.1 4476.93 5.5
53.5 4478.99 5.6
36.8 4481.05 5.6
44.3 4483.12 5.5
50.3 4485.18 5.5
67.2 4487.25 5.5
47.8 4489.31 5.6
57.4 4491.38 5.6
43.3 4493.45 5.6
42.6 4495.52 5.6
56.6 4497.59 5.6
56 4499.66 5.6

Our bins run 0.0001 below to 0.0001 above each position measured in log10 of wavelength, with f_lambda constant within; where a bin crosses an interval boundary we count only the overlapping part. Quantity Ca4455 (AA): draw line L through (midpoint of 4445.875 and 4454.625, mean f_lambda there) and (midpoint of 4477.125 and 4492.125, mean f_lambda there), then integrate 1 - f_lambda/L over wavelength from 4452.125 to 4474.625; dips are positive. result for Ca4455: 1.5 AA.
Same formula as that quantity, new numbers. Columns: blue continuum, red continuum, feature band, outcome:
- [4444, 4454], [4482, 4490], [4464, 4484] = 1.5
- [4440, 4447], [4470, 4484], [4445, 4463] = -0.2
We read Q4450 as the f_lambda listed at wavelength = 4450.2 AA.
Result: 47.3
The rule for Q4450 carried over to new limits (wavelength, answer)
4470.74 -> 41.8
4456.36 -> 44.1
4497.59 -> 56.6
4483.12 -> 44.3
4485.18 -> 50.3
